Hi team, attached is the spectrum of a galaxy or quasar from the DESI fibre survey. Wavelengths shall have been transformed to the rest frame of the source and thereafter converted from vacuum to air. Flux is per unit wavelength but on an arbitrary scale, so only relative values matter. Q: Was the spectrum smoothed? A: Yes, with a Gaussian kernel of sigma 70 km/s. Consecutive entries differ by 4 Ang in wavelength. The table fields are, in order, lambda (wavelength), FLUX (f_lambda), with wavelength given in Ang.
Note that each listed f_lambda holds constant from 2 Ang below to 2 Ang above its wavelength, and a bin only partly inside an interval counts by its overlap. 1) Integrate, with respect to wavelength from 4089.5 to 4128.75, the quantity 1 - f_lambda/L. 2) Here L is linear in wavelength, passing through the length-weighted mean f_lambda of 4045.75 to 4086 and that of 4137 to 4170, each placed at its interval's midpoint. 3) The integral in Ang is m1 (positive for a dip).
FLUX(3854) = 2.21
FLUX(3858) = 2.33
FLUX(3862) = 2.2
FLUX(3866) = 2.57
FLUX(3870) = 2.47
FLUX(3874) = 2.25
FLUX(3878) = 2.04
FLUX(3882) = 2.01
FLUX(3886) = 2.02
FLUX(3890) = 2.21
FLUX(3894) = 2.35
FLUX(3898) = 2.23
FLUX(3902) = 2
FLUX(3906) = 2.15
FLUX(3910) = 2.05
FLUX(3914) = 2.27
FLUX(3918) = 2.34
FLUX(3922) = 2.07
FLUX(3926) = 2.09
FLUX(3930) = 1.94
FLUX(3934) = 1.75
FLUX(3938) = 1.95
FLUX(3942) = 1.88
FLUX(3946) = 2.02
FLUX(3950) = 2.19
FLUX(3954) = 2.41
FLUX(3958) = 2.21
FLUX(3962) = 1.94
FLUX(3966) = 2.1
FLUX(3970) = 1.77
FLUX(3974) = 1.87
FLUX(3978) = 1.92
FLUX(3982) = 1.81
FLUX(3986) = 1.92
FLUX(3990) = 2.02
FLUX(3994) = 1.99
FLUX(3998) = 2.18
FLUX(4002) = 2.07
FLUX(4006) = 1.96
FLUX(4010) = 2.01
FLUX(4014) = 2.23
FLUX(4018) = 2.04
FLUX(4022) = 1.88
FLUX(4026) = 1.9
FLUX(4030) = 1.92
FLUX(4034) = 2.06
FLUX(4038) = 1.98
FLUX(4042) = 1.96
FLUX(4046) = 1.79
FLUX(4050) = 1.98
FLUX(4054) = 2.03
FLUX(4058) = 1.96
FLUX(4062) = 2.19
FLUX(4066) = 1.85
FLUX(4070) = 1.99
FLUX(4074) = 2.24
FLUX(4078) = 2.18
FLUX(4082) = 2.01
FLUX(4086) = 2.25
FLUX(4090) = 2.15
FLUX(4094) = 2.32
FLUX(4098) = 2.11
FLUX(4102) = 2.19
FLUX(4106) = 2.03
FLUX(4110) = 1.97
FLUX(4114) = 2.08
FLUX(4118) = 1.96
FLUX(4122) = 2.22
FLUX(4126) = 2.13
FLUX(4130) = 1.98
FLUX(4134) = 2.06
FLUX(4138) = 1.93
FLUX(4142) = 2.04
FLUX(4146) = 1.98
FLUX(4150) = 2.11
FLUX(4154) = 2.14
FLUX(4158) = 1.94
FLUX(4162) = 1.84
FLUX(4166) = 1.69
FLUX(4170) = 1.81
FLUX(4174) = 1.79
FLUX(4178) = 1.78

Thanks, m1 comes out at -2.2 Ang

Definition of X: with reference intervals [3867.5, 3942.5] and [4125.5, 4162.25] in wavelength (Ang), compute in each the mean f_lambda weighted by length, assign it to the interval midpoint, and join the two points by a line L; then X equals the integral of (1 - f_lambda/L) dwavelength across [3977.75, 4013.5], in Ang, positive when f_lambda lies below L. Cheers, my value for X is 1.4 Ang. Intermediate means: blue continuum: 2.12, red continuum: 2.02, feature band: 2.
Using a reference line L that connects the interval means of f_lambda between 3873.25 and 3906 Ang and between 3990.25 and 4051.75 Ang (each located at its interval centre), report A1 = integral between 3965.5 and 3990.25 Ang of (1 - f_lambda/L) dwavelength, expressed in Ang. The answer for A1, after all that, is 1.8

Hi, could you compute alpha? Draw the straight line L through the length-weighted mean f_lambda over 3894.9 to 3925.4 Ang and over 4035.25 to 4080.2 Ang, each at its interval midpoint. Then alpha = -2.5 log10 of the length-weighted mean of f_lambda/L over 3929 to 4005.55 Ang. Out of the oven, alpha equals 0.057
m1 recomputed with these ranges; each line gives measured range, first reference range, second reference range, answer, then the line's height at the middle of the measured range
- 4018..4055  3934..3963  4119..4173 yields 1.5 Ang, 2.03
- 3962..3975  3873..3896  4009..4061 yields 0.8 Ang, 2.05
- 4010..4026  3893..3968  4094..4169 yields 0.3 Ang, 2.07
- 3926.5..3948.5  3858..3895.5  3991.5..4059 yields 2.2 Ang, 2.14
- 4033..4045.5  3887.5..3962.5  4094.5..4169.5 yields 0.6 Ang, 2.06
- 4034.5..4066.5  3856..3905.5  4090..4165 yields 2.0 Ang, 2.11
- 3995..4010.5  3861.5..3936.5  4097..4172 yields 0.3 Ang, 2.09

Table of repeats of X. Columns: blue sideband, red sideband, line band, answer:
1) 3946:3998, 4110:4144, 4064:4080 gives -0.23 Ang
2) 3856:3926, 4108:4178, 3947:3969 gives 0.00 Ang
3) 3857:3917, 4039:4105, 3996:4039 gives 1.86 Ang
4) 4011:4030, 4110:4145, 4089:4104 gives -1.21 Ang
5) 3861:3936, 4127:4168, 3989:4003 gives 0.12 Ang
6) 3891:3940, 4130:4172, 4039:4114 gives -2.43 Ang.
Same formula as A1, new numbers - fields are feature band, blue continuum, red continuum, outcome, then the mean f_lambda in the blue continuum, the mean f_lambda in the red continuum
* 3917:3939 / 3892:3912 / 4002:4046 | 1.1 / 2.16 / 1.99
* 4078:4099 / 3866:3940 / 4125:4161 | -1.2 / 2.13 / 2.03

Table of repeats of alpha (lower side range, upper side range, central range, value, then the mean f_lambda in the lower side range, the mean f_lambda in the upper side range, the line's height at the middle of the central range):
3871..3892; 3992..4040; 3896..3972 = 0.01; 2.12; 2.02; 2.08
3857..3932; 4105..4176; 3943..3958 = -0.02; 2.19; 1.98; 2.14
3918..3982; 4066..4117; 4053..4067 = 0.04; 2.01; 2.11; 2.09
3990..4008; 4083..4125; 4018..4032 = 0.08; 2.05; 2.13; 2.07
